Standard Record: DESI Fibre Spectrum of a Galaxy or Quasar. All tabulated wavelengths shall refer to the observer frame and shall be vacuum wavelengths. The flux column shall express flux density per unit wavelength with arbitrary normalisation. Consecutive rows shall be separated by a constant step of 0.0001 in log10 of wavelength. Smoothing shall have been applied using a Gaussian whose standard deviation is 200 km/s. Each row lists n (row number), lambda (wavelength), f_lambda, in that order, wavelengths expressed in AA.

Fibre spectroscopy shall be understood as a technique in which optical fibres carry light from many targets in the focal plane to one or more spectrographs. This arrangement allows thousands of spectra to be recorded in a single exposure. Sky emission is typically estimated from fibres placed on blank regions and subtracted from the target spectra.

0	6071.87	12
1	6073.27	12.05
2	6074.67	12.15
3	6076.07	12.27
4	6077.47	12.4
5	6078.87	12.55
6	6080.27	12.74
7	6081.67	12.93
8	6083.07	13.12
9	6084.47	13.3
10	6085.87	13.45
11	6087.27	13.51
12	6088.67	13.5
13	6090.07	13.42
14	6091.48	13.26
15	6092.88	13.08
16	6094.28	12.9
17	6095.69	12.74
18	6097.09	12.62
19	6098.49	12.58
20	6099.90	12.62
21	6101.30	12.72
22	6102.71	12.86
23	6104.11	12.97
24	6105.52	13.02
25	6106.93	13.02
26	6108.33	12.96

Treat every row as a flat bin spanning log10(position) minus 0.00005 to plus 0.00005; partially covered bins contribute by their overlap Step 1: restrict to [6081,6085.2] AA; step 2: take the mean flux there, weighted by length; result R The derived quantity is 13.1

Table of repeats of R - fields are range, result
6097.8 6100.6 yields 12.6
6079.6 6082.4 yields 12.8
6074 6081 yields 12.4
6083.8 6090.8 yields 13.4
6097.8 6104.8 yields 12.7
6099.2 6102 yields 12.7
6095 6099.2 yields 12.7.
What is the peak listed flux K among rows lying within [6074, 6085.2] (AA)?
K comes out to 13.3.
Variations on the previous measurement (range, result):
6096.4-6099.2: 12.62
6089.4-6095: 13.42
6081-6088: 13.51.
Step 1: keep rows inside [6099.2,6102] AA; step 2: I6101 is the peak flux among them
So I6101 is 12.72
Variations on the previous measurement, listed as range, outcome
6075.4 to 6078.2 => 12.4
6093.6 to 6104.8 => 12.97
